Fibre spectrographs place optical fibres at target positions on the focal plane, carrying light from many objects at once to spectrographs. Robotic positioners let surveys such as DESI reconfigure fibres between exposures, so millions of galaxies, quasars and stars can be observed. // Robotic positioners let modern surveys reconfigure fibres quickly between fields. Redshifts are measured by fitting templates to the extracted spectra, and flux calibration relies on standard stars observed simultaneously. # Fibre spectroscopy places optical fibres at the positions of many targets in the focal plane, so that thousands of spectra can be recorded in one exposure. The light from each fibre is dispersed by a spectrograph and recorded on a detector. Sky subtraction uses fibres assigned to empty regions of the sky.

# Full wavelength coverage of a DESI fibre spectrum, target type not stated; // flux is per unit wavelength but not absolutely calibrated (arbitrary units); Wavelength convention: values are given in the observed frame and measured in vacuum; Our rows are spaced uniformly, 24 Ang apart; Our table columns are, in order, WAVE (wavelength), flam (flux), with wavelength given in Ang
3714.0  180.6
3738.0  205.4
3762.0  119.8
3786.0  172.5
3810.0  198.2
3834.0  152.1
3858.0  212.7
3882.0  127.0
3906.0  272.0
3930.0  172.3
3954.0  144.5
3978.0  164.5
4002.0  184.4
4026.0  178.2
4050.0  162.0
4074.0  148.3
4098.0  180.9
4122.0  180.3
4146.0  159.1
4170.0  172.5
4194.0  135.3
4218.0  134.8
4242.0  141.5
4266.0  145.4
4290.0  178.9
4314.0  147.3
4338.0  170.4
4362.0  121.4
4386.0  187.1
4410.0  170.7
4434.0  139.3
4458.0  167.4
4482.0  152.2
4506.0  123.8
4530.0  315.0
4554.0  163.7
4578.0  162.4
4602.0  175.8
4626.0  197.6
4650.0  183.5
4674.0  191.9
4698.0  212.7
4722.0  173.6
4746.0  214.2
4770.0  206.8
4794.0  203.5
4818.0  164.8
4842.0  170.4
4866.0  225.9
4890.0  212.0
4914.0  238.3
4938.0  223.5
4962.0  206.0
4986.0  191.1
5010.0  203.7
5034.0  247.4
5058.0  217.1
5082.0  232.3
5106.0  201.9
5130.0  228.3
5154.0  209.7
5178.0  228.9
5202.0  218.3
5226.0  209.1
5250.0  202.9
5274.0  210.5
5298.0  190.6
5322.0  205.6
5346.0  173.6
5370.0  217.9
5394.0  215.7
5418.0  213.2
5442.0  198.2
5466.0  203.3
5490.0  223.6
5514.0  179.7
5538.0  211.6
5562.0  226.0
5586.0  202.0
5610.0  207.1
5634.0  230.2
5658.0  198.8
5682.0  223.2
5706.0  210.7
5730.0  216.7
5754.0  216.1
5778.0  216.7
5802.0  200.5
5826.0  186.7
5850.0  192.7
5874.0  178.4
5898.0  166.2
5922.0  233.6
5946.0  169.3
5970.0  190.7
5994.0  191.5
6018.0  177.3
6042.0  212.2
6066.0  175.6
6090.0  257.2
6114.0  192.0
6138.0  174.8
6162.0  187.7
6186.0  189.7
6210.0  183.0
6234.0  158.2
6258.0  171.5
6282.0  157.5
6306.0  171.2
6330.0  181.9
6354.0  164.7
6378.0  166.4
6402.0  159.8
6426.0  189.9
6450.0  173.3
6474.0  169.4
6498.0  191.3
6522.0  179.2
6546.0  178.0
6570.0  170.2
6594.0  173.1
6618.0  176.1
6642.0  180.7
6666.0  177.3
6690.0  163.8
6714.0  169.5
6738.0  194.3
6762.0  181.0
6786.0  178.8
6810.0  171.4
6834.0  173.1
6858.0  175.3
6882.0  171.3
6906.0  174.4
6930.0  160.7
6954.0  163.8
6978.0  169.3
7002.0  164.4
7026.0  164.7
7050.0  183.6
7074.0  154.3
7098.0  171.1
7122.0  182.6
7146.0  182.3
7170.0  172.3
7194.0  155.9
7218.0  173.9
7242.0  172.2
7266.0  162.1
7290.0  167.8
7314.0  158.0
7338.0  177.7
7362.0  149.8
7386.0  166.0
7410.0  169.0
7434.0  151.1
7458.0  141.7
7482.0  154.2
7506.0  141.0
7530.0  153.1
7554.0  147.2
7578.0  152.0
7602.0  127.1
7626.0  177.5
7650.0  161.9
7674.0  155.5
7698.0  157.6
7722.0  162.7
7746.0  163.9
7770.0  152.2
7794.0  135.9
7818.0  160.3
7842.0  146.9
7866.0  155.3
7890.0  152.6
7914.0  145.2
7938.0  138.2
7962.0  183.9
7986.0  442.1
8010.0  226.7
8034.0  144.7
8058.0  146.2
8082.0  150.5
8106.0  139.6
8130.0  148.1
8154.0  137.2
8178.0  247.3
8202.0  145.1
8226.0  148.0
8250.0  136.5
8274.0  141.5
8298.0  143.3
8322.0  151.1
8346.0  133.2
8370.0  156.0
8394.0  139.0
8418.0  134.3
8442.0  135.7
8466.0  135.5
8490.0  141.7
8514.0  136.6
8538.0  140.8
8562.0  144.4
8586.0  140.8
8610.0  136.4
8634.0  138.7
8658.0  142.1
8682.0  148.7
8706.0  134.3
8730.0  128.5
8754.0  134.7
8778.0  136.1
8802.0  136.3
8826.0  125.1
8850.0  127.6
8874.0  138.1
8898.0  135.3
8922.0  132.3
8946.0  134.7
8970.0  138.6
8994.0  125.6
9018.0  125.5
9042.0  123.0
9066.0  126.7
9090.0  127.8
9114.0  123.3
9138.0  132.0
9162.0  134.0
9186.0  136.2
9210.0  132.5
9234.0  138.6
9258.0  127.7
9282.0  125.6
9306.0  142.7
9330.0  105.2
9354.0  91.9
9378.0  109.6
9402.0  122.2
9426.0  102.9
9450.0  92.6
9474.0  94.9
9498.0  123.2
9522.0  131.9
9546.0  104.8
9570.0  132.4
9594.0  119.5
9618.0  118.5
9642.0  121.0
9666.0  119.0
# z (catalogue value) 0.216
